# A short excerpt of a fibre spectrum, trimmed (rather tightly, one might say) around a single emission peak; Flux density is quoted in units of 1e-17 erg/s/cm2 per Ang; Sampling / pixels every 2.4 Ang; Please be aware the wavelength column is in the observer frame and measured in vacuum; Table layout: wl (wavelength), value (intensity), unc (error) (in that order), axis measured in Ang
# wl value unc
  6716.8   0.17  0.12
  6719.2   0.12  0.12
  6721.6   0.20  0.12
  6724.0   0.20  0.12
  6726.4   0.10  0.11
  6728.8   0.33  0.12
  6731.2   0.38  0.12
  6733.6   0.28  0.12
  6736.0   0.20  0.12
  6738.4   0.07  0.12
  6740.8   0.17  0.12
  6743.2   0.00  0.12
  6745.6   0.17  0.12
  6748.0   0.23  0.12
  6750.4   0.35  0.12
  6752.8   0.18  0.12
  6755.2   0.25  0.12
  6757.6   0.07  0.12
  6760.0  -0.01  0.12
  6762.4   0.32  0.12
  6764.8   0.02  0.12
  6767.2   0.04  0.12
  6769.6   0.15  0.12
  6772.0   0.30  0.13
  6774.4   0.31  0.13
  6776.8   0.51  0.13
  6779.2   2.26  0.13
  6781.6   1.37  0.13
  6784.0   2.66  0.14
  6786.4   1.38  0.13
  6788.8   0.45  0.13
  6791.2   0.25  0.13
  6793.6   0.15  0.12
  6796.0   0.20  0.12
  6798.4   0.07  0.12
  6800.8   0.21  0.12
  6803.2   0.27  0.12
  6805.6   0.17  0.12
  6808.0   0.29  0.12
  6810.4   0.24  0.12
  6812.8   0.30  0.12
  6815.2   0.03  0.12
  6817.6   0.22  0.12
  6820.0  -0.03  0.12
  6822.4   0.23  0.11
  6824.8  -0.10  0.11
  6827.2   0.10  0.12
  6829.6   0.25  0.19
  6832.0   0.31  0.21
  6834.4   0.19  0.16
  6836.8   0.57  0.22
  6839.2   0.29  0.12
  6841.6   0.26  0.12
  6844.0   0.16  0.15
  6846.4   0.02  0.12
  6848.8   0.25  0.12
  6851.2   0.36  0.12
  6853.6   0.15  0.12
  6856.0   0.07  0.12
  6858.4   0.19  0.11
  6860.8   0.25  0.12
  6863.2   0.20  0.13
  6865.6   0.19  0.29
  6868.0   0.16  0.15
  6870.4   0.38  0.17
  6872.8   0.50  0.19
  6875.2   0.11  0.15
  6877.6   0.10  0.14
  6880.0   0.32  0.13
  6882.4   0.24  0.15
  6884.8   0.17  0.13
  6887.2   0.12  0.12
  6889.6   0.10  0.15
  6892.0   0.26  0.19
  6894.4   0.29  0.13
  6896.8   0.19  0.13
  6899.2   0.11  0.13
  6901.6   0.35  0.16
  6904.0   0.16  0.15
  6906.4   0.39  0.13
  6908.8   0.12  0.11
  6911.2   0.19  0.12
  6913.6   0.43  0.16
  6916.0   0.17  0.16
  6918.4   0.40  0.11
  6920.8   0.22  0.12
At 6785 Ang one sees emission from [O II] 3727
